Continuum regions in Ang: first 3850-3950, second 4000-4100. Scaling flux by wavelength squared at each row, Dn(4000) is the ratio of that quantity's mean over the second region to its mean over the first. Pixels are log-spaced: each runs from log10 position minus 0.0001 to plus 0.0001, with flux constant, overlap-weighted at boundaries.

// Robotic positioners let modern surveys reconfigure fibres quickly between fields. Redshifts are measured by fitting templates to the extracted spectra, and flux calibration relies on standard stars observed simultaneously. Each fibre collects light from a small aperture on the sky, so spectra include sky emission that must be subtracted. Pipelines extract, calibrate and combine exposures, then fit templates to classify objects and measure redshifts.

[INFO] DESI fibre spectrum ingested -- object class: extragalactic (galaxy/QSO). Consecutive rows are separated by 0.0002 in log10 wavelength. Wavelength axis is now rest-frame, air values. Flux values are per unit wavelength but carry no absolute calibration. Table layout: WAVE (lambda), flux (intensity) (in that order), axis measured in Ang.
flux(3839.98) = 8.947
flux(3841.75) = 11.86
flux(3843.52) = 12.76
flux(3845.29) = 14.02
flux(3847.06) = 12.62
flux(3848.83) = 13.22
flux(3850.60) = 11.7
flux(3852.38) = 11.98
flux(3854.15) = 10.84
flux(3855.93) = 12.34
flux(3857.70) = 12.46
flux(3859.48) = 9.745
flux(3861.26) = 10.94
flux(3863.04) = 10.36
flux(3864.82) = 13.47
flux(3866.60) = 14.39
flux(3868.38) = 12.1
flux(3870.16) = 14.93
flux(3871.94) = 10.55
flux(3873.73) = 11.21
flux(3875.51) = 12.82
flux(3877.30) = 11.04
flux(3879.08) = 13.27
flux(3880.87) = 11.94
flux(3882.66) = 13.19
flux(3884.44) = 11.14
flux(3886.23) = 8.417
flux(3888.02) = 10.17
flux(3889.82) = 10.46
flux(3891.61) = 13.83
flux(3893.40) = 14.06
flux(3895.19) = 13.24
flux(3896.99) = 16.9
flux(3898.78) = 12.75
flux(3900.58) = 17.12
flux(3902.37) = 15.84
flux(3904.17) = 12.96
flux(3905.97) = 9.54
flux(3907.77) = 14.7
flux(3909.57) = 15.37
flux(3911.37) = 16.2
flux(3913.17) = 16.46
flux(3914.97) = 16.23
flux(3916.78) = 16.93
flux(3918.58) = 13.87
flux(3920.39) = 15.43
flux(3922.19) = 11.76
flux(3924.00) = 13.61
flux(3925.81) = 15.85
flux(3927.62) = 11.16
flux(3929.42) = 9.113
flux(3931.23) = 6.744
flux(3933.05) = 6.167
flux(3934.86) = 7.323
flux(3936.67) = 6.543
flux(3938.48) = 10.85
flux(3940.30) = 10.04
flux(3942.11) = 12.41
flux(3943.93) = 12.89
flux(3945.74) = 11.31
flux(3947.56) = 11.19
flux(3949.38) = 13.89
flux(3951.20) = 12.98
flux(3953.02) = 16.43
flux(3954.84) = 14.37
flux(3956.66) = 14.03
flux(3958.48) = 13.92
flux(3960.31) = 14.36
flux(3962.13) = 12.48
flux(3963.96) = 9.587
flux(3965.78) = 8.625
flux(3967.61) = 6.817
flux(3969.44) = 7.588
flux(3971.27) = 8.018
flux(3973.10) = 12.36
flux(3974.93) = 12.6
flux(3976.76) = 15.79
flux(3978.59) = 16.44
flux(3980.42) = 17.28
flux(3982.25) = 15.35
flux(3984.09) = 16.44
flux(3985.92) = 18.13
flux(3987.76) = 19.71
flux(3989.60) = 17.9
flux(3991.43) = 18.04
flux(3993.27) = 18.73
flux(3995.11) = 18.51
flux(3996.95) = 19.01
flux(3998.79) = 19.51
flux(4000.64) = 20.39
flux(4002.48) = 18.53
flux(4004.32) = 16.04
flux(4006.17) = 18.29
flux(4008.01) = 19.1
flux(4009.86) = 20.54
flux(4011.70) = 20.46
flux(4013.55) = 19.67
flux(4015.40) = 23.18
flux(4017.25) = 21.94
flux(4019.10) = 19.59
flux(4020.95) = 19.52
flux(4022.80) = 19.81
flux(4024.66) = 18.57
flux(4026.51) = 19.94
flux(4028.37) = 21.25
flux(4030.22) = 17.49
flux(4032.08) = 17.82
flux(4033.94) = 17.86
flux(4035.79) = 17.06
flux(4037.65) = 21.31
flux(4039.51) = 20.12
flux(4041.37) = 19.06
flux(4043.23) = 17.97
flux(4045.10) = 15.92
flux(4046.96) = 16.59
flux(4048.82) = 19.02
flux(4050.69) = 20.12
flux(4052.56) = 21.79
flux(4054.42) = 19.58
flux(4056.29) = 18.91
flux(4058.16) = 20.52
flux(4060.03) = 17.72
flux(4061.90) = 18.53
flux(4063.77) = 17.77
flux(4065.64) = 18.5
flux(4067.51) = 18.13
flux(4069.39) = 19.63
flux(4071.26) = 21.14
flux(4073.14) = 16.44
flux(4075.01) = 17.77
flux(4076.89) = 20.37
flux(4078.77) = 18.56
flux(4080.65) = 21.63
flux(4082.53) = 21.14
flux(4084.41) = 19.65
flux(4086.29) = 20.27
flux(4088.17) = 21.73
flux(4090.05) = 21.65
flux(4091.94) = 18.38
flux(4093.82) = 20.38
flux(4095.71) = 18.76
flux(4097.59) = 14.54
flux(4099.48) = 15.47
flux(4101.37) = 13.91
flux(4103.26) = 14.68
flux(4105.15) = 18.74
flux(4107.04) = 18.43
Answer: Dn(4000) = 1.68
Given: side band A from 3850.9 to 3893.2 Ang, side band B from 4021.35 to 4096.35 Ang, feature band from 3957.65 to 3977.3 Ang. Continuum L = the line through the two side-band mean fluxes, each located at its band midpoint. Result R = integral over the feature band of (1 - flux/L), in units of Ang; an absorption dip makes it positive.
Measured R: 5.79 Ang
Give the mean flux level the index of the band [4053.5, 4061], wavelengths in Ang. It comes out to 19.2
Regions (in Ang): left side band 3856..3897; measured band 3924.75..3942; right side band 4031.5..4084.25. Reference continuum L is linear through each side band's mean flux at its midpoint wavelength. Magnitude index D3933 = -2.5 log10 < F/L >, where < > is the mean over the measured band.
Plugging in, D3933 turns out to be 0.44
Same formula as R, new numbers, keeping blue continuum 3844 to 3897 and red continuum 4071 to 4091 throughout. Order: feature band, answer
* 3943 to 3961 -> 1.99 Ang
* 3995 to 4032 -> -4.38 Ang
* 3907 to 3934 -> 1.31 Ang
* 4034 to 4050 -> 0.14 Ang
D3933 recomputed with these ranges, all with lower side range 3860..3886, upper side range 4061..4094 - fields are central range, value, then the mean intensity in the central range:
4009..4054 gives -0.09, 19.4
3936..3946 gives 0.33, 10.7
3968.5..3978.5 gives 0.33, 11.7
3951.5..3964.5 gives 0.11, 13.7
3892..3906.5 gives -0.09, 14.2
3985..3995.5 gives -0.13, 18.5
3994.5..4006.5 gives -0.12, 18.6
